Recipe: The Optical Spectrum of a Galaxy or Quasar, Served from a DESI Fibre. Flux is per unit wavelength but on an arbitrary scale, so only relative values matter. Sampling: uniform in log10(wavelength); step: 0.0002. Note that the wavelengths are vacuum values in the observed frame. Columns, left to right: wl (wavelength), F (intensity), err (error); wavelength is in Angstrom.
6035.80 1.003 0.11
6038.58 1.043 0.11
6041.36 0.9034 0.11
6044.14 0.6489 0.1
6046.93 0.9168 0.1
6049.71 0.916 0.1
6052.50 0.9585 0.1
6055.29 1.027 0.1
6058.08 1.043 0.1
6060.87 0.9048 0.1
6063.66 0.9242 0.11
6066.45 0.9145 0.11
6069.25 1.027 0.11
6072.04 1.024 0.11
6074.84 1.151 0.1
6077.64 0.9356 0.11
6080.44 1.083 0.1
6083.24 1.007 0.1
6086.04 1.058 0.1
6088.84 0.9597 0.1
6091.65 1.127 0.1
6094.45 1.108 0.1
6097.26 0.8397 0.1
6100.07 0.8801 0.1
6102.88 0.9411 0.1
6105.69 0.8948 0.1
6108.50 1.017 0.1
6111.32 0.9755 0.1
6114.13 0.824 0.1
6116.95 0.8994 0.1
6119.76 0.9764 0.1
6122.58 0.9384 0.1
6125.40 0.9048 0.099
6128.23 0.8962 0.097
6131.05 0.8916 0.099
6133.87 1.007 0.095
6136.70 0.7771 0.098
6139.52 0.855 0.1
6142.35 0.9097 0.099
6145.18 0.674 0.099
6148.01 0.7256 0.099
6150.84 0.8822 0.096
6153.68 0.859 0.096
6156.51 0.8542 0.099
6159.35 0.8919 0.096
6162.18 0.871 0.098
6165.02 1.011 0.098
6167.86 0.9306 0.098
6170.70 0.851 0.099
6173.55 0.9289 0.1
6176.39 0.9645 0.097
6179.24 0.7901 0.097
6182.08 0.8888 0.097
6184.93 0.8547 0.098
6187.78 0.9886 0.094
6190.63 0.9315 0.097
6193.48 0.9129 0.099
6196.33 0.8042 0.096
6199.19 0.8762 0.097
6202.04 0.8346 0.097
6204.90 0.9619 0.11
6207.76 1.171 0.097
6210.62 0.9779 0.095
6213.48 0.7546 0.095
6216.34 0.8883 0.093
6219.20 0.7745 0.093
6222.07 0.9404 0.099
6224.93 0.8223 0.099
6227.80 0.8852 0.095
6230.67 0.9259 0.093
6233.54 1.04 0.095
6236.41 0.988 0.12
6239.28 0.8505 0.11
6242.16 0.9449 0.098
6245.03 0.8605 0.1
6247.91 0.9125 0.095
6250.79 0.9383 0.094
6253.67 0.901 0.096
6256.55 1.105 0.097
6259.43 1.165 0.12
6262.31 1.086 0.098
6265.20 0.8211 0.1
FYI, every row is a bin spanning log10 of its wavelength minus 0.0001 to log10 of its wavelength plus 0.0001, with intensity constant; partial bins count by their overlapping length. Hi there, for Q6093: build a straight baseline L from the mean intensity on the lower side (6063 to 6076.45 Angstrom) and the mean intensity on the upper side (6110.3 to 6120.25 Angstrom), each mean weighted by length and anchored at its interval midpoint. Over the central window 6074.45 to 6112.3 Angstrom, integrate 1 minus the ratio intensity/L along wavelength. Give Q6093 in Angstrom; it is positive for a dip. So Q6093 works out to -1.3 Angstrom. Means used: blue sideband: 1.01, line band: 0.994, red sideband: 0.912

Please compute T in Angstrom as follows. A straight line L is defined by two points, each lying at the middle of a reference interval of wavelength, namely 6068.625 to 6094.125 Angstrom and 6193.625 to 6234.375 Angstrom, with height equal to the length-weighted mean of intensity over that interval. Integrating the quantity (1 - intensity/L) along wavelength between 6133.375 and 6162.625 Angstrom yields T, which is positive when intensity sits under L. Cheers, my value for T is 4.0 Angstrom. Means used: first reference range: 1.04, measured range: 0.84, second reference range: 0.902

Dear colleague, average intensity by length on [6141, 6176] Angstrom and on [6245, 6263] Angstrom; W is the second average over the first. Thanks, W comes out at 1.15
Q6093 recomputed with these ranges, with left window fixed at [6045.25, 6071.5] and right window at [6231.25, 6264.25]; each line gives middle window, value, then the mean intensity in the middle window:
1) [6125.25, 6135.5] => 0.43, 0.924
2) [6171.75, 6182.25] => 0.84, 0.892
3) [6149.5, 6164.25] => 1.37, 0.878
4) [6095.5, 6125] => 1.31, 0.92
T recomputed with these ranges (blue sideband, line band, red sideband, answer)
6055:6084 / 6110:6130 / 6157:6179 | 0.8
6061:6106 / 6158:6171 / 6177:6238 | 0.3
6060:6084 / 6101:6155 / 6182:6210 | 4.4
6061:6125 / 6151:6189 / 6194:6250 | 1.5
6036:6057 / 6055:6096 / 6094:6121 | -4.1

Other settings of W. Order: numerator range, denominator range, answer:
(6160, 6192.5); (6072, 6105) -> 0.90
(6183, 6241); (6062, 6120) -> 0.93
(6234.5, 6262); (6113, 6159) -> 1.12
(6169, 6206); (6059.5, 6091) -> 0.89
